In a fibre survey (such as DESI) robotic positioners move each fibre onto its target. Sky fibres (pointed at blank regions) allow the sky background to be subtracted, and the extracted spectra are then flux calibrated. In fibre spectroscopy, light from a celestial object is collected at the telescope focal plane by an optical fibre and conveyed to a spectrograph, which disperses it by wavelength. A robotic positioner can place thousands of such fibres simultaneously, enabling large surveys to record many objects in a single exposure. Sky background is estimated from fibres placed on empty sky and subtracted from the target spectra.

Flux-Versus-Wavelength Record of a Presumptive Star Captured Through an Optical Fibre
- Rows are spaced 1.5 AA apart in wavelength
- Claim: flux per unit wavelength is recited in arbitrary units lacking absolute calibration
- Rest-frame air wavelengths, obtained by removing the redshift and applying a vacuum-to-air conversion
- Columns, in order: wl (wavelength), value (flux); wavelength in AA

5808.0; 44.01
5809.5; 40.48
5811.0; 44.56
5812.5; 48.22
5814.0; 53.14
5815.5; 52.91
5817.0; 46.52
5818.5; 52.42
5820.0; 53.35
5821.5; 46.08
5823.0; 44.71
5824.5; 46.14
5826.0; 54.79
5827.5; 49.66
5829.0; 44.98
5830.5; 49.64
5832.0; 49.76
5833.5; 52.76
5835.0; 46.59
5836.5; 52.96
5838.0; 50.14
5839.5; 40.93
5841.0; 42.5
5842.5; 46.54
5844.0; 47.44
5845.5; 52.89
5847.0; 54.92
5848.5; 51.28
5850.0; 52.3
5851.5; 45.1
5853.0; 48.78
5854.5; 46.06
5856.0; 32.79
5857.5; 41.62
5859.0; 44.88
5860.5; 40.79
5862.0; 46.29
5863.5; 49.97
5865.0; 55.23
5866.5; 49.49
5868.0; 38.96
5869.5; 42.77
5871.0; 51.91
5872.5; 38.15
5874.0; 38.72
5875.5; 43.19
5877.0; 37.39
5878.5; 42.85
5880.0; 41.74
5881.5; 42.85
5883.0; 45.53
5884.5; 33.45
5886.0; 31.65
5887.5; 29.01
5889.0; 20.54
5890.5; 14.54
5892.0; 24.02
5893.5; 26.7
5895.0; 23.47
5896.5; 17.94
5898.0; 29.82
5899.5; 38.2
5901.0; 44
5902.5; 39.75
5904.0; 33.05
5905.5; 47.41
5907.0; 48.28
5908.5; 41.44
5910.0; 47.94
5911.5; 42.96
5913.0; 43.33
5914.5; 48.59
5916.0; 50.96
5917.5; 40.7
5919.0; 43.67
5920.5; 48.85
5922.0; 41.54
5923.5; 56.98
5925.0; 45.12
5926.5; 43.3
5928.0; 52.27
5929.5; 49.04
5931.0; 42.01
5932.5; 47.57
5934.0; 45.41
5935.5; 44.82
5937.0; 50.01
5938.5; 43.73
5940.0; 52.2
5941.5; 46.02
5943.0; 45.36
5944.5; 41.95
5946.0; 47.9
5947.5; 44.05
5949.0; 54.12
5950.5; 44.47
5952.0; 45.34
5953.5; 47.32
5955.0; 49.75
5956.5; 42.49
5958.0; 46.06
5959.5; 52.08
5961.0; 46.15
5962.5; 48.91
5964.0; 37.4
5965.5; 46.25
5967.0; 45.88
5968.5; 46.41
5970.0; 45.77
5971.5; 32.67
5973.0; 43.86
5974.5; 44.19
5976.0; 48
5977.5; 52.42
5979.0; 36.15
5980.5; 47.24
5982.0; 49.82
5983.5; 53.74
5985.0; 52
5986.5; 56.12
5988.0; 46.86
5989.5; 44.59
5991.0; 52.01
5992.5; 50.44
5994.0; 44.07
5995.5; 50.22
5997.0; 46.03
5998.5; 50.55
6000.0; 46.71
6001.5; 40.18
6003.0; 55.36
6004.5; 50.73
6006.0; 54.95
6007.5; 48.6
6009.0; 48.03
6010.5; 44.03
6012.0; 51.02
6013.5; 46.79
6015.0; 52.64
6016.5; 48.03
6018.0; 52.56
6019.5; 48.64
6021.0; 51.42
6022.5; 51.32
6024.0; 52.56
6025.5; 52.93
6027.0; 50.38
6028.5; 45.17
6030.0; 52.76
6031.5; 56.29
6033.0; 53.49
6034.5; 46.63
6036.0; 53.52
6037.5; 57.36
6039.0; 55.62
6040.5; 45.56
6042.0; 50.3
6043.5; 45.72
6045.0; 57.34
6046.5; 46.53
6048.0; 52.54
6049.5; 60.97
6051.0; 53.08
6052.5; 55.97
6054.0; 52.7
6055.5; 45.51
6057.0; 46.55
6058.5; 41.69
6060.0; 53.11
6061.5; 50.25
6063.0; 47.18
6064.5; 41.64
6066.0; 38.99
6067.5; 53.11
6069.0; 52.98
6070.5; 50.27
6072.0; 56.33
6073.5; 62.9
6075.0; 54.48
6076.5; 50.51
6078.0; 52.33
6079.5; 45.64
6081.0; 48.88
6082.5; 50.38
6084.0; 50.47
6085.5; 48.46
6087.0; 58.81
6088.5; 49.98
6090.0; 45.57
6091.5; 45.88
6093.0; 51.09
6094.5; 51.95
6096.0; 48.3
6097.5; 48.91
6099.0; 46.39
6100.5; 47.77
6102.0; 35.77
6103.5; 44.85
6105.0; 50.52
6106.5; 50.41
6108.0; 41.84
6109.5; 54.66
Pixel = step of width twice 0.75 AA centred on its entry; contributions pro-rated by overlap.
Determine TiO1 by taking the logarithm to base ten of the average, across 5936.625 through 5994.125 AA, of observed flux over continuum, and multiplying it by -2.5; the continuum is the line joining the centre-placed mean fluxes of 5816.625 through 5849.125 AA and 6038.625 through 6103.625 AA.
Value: 0.06 mag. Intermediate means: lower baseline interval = 49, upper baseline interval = 49.9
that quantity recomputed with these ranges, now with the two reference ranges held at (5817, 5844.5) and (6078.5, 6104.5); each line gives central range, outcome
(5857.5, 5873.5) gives 0.07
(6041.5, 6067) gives -0.03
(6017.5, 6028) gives -0.06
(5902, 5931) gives 0.07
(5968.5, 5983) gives 0.08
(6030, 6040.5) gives -0.10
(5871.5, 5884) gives 0.17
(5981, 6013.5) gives -0.02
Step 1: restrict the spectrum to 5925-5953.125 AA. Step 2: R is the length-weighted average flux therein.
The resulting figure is 46.6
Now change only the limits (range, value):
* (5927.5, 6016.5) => 47.3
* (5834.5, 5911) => 41.1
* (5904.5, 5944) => 46.4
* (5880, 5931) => 39.1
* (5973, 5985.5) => 47.6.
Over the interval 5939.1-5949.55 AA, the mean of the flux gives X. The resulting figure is 47.2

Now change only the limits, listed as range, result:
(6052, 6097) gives 50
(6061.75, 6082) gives 50.4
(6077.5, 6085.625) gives 49.3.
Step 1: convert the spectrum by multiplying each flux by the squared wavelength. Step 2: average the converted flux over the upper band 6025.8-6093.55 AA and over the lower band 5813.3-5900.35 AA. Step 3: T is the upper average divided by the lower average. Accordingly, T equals 1.27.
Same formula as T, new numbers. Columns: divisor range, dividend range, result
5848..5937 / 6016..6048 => 1.29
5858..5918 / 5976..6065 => 1.33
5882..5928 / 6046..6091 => 1.39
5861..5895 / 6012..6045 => 1.41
